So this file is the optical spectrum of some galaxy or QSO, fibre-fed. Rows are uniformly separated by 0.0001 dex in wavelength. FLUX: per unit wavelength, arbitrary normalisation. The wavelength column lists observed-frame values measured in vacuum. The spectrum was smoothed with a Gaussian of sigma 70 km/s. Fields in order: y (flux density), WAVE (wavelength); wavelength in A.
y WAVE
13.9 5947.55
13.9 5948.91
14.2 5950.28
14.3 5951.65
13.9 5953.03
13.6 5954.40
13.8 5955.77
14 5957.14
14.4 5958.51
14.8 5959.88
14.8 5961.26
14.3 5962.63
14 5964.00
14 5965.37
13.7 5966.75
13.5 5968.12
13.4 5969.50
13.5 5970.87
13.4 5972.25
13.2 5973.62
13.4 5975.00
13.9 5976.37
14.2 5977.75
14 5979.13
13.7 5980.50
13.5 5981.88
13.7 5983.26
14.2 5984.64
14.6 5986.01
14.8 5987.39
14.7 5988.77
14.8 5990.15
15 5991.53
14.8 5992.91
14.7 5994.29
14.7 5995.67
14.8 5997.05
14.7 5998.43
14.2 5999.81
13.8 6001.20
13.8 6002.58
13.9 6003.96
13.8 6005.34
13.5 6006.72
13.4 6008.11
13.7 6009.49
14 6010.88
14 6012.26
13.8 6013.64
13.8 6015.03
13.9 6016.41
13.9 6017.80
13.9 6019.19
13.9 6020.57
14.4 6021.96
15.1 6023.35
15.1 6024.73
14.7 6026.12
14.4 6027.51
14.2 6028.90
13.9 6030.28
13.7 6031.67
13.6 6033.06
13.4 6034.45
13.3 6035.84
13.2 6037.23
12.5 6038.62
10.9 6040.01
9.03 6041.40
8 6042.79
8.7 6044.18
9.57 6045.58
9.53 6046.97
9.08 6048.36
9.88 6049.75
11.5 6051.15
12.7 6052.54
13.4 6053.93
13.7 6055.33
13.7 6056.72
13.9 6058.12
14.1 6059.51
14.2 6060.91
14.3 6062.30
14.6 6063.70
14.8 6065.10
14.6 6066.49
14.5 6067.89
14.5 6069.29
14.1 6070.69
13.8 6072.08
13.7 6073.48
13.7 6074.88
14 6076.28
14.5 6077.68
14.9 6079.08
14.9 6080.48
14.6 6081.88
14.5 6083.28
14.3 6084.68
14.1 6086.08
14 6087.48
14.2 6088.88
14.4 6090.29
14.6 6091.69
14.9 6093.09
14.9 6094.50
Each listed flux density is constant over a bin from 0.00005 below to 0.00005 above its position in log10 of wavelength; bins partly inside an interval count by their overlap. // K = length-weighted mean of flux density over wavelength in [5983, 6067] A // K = 13.4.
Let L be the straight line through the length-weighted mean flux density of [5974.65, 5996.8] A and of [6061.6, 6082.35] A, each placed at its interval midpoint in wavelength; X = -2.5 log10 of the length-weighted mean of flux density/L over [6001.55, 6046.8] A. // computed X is 0.097 mag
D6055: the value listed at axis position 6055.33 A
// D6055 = 13.7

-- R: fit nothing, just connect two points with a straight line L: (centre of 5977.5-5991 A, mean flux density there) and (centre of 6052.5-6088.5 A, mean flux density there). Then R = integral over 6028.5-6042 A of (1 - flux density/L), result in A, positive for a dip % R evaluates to 1.37 A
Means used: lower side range 14.2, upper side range 14.2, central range 12.8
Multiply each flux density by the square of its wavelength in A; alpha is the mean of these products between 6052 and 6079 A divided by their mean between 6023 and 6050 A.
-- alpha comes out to 1.2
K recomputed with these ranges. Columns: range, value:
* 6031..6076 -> 12.6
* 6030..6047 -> 11.5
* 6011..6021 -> 13.9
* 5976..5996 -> 14.4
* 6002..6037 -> 14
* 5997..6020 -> 13.9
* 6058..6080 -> 14.3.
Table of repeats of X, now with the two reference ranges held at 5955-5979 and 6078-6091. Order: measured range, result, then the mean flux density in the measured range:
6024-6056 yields 0.18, 12.1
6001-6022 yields 0.02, 13.8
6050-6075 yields 0.04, 13.8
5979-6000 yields -0.03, 14.5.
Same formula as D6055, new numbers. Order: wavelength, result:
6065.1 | 14.8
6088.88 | 14.2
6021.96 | 14.4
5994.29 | 14.7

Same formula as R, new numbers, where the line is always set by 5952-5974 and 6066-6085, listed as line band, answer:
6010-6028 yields -0.1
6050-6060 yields 0.8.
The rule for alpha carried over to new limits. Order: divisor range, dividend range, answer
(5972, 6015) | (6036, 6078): 0.91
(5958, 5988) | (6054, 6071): 1.05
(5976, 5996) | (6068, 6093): 1.03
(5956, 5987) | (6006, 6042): 0.99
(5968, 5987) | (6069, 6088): 1.07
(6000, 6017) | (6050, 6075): 1.02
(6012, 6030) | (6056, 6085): 1.02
